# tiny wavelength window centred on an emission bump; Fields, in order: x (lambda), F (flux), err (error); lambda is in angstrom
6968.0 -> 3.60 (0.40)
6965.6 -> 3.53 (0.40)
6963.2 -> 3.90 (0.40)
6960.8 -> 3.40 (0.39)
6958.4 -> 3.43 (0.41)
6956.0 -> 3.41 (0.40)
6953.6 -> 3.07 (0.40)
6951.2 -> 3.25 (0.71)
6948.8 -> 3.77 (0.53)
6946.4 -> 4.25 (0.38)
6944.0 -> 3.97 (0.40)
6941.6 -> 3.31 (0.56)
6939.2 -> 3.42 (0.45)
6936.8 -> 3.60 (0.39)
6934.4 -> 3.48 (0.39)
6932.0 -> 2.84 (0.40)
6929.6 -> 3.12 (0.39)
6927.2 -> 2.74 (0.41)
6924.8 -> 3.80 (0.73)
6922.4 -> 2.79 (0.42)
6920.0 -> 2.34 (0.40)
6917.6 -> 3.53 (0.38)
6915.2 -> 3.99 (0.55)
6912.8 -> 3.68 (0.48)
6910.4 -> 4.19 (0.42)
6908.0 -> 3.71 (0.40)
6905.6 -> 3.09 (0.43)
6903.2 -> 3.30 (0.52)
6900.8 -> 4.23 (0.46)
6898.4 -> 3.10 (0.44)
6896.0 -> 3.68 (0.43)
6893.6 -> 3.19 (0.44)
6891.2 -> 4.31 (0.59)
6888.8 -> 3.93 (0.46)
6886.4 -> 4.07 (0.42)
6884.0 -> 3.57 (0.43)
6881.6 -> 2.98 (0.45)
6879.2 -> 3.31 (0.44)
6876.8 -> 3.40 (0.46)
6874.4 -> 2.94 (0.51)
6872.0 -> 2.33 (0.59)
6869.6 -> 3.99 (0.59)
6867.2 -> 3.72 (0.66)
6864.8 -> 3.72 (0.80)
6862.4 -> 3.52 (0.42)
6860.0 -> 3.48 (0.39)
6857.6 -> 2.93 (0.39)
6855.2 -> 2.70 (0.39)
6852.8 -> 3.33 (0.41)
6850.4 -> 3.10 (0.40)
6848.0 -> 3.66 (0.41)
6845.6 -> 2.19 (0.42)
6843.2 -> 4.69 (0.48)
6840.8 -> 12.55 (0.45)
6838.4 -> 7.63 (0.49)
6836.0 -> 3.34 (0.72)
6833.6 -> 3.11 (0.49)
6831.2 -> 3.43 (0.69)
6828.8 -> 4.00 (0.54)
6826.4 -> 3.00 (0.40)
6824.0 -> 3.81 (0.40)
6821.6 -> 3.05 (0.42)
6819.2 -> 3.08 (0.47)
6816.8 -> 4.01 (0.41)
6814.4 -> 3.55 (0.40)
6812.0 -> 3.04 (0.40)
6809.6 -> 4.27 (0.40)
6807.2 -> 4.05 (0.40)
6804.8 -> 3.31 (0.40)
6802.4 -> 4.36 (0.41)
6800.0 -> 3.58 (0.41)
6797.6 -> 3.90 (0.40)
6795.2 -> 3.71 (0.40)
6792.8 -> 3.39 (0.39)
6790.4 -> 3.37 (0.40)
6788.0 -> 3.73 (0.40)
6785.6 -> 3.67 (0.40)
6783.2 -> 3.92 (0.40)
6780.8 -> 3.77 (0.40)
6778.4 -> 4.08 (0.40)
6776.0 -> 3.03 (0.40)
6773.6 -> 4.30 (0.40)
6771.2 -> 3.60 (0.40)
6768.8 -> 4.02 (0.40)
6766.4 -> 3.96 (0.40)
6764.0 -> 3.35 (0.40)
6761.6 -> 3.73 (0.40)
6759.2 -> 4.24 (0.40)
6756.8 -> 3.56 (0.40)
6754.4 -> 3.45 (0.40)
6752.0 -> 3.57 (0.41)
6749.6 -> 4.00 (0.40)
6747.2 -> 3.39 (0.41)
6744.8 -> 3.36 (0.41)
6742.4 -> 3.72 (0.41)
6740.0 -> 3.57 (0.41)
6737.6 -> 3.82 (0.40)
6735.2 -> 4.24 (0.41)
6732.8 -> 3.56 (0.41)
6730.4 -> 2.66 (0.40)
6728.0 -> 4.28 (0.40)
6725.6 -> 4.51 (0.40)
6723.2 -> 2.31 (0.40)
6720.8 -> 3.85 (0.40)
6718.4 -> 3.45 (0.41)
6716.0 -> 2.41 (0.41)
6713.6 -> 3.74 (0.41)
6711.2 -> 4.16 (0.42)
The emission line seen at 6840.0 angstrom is H-beta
